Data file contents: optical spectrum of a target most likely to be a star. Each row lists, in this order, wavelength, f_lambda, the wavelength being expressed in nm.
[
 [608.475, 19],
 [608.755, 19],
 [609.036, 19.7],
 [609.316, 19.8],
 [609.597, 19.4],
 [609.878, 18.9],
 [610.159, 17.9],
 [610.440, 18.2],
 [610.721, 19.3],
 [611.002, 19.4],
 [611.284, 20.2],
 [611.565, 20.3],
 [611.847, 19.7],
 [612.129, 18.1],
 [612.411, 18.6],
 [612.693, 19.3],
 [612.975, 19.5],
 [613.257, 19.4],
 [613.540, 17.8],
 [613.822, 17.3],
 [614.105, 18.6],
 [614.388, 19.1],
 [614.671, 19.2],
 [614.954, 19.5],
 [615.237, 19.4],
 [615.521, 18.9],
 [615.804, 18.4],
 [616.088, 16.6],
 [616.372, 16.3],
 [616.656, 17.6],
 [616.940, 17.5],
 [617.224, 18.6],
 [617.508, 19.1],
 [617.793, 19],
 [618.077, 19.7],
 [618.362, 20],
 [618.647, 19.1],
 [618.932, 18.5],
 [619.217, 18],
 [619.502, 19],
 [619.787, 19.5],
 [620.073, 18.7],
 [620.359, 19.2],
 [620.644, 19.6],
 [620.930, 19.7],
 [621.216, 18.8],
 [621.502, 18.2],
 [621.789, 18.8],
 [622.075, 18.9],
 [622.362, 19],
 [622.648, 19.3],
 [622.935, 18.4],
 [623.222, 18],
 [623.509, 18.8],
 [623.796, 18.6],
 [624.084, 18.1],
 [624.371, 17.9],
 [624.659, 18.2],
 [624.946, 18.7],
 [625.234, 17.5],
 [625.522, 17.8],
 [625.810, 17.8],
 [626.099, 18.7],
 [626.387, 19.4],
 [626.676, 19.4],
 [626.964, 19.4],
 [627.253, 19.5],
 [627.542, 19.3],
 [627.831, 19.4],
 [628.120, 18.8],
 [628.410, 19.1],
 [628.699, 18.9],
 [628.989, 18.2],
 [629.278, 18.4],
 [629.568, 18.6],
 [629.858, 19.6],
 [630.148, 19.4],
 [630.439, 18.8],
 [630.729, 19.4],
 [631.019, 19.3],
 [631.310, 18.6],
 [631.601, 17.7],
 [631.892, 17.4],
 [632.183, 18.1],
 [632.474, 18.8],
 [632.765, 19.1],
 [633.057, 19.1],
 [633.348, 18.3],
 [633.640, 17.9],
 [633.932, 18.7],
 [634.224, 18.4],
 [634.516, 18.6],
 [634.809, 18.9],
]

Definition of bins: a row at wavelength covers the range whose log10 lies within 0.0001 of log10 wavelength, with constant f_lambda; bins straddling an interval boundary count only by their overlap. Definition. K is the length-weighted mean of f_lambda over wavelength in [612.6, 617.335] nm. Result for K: 18.4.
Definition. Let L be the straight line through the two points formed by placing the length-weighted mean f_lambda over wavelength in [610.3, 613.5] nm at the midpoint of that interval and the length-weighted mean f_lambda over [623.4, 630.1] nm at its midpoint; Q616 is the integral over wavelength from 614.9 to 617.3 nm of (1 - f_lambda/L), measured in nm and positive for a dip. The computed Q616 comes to 0.133 nm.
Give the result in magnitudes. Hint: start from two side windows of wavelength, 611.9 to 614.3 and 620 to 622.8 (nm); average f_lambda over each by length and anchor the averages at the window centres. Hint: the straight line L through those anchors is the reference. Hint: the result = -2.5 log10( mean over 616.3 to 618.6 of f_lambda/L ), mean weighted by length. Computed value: 0.02 mag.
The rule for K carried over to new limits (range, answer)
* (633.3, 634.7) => 18.4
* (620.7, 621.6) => 19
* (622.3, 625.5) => 18.4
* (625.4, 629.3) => 18.9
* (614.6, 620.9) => 18.7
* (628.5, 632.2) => 18.7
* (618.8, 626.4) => 18.6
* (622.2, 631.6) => 18.7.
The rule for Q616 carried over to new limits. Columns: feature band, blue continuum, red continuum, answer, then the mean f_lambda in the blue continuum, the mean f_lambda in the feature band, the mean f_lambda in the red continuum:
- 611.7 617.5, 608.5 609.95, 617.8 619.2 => 0.23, 19.3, 18.5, 19.2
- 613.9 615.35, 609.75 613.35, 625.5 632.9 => 0.00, 19.1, 19.1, 18.8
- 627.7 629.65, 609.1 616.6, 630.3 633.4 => -0.01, 18.8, 18.8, 18.6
